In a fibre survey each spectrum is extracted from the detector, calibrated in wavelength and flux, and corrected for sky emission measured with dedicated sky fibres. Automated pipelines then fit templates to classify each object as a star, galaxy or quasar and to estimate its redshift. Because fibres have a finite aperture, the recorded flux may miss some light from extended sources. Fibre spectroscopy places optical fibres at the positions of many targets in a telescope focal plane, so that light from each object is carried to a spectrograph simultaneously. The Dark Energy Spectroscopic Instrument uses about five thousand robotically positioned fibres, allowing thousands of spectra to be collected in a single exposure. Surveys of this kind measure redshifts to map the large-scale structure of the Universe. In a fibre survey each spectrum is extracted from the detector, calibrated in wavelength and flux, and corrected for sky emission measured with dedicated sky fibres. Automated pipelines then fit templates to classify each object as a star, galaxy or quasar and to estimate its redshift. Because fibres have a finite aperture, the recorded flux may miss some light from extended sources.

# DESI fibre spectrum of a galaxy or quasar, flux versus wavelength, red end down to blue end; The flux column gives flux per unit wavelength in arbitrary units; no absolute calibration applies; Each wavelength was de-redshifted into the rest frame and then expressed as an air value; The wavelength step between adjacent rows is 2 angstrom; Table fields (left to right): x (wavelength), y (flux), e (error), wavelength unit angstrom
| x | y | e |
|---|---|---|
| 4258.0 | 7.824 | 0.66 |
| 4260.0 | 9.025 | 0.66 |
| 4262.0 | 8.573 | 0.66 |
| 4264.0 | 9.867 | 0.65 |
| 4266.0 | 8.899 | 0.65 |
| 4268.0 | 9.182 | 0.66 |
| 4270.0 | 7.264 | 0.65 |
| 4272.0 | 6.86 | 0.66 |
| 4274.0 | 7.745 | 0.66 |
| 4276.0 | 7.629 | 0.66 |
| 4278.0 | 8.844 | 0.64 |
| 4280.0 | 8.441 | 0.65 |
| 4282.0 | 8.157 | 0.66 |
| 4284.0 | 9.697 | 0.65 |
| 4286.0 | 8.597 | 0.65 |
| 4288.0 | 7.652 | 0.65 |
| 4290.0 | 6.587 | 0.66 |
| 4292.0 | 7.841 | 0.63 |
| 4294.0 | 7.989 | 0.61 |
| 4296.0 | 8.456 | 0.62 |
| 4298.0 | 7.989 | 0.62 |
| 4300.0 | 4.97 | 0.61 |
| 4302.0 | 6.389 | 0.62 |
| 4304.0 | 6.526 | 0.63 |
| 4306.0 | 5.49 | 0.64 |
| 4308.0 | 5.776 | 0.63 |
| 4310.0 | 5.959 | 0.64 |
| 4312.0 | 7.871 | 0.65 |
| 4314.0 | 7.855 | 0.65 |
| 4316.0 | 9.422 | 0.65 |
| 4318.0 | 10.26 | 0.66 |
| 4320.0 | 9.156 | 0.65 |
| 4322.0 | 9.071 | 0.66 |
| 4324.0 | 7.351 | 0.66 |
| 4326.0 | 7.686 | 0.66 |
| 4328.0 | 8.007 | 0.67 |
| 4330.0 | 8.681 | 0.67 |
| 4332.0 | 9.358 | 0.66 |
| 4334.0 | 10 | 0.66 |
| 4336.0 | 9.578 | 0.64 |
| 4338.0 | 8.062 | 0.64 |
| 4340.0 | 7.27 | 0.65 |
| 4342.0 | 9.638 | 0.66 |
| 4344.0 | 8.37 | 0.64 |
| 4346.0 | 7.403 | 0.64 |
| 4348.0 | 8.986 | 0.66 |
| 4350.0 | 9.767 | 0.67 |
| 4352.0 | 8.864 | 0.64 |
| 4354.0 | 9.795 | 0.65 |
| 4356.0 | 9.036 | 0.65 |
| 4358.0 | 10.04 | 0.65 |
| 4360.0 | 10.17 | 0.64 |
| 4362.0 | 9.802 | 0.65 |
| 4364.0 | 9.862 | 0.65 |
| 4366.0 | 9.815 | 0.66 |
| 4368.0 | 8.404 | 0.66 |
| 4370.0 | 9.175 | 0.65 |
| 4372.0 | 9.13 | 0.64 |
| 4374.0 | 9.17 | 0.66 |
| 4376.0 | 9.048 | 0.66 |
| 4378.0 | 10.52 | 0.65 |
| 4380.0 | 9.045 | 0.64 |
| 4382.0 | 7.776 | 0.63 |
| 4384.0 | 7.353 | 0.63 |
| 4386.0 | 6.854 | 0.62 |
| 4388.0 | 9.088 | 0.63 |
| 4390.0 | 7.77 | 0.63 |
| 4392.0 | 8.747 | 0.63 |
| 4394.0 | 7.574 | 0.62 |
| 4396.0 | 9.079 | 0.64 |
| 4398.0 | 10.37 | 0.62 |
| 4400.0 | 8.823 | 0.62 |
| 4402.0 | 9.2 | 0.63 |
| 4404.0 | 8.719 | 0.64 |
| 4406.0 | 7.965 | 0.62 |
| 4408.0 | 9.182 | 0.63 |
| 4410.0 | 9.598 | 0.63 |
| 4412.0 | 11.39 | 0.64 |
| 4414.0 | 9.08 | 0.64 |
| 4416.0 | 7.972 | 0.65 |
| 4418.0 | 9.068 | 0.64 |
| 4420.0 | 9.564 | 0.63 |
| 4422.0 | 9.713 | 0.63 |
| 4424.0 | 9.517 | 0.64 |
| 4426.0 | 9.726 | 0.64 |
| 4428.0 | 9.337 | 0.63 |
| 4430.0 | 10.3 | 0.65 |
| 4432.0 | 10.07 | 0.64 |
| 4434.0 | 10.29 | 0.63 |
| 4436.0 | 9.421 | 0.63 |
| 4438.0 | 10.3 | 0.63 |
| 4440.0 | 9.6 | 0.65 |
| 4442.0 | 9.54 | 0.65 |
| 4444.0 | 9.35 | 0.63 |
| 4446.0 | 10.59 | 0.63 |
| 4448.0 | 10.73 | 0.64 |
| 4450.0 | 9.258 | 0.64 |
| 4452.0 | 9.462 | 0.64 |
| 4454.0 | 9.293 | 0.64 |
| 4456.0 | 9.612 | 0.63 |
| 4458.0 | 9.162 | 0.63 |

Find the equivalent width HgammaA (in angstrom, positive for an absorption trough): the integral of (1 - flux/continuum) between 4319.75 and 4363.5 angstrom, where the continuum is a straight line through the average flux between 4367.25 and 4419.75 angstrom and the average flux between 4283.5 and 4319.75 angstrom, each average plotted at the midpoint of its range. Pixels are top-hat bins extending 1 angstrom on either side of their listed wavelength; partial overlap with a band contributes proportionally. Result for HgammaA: -4.4 angstrom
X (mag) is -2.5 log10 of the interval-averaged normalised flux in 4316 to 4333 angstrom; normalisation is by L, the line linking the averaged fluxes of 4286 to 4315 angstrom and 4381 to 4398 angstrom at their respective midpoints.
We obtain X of -0.19 mag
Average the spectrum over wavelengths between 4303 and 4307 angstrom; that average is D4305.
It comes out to 6.01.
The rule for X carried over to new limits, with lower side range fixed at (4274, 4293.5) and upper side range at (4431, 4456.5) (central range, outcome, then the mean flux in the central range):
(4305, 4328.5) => 0.089 mag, 7.82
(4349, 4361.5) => -0.086 mag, 9.62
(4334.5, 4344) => 0.004 mag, 8.68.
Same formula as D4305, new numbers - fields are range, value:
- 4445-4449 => 10.7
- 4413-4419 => 8.71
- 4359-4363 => 9.99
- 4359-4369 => 9.61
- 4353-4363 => 9.77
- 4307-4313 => 6.54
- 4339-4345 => 8.43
